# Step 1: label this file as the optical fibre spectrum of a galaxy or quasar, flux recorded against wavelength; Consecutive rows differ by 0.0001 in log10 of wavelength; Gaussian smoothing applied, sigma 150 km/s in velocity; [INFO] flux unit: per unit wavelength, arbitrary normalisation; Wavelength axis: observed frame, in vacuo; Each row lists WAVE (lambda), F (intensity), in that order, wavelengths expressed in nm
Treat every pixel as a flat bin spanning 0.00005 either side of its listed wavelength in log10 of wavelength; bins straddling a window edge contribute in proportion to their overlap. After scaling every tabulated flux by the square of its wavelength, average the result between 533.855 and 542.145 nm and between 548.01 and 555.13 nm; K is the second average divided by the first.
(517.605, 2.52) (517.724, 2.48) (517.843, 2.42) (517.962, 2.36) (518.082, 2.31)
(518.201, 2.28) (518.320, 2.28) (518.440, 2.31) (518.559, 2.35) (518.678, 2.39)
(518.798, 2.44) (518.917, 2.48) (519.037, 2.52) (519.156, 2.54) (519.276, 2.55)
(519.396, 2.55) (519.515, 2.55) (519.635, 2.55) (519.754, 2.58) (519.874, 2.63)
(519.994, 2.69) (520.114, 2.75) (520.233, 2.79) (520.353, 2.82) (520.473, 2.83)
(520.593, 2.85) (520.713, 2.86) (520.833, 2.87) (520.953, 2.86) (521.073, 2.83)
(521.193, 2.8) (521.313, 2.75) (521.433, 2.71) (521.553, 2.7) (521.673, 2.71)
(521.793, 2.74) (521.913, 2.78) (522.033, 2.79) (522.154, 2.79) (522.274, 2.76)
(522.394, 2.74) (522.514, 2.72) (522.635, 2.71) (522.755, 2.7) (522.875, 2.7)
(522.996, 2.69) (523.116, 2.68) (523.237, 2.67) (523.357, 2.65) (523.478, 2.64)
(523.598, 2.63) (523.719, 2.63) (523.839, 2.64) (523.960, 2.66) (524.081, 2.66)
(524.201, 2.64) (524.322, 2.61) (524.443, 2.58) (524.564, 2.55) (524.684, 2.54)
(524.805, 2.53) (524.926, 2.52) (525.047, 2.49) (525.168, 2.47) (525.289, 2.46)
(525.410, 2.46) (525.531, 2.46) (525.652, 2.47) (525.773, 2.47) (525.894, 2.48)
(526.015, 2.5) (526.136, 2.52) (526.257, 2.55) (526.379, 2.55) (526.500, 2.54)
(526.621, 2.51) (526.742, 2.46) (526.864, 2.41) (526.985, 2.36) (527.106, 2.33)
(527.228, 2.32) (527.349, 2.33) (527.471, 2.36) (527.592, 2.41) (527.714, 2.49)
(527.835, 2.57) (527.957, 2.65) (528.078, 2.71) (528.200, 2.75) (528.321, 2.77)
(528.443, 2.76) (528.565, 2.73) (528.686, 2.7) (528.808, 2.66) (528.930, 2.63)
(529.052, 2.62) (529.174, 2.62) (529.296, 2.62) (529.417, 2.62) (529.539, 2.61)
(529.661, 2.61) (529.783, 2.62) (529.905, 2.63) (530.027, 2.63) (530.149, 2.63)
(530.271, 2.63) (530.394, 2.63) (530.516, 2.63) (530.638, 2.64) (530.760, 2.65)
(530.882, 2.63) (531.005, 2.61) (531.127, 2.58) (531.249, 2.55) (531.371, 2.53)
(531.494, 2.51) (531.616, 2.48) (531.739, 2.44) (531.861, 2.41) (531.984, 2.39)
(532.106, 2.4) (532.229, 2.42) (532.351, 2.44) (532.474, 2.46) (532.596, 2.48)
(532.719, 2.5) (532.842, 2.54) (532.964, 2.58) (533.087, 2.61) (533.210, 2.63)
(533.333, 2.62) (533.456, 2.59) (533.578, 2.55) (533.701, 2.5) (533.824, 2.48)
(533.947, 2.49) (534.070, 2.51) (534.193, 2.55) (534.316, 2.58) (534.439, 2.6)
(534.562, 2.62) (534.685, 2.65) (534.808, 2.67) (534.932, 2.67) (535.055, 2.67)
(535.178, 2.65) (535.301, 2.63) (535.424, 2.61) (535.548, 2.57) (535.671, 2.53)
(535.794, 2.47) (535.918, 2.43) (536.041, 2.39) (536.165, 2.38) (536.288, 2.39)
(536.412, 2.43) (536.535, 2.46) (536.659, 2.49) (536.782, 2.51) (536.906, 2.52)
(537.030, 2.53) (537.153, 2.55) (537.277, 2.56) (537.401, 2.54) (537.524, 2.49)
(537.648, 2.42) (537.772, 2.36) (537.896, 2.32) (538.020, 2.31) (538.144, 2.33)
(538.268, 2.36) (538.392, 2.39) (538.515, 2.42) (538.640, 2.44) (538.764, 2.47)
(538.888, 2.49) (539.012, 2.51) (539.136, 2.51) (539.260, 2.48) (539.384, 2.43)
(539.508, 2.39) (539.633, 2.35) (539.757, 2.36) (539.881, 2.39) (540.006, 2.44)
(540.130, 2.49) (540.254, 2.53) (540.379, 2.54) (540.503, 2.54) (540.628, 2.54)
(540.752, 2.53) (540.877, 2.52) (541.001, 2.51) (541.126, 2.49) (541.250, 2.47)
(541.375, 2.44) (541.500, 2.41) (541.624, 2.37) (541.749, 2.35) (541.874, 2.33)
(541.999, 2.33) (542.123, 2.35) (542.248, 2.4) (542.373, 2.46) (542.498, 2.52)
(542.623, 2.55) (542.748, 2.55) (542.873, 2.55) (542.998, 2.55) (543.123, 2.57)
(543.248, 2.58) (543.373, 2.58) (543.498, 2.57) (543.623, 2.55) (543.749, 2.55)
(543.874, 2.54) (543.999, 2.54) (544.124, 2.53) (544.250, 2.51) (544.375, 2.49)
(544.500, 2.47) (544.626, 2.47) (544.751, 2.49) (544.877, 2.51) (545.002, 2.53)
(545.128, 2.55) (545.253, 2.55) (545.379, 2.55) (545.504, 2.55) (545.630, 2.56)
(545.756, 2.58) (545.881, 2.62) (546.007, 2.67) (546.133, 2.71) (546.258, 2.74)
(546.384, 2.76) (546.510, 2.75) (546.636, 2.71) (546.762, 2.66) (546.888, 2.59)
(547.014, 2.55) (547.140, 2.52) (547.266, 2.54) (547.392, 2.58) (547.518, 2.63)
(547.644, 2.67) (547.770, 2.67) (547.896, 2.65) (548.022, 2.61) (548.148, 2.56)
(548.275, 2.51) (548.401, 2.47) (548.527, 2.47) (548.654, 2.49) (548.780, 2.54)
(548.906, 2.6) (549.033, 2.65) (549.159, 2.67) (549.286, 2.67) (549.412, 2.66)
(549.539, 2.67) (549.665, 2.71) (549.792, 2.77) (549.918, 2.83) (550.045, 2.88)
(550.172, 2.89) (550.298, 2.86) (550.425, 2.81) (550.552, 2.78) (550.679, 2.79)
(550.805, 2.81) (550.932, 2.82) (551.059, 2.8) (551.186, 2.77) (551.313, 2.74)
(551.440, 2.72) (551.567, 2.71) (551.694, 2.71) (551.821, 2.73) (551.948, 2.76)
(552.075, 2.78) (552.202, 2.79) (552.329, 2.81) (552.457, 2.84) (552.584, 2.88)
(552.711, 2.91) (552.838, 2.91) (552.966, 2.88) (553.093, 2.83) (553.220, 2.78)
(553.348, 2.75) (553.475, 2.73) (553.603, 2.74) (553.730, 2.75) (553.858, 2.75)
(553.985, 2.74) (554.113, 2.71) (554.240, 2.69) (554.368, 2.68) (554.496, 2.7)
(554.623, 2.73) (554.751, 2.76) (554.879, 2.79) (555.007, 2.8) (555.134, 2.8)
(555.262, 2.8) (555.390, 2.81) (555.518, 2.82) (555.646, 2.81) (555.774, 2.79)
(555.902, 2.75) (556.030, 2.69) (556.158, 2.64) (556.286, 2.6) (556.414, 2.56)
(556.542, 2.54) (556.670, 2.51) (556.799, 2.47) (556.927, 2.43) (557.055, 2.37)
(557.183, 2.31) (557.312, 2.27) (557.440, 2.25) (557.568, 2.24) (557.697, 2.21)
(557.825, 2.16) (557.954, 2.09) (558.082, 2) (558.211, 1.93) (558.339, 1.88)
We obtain 1.2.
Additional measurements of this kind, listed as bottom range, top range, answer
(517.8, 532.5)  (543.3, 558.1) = 1.12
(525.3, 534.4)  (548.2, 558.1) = 1.14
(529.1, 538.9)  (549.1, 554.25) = 1.17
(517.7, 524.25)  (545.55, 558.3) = 1.13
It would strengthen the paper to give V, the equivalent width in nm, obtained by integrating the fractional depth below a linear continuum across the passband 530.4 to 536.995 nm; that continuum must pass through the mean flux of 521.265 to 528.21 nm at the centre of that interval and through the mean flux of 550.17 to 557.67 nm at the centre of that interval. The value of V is 0.21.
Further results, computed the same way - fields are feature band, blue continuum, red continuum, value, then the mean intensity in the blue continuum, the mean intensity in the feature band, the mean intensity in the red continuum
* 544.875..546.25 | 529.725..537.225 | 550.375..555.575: 0.05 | 2.54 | 2.59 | 2.78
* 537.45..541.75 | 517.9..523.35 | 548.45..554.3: 0.43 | 2.64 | 2.44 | 2.75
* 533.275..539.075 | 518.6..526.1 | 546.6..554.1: 0.37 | 2.64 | 2.5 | 2.71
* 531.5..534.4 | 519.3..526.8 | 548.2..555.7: 0.19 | 2.64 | 2.51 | 2.75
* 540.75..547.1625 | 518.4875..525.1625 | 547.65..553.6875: 0.43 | 2.66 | 2.53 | 2.73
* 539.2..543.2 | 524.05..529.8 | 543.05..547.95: 0.18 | 2.55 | 2.46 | 2.59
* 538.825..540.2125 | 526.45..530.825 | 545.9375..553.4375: 0.11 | 2.58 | 2.44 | 2.71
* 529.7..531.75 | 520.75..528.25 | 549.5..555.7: 0.04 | 2.6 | 2.59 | 2.78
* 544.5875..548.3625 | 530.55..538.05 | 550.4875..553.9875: 0.14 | 2.52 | 2.6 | 2.79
